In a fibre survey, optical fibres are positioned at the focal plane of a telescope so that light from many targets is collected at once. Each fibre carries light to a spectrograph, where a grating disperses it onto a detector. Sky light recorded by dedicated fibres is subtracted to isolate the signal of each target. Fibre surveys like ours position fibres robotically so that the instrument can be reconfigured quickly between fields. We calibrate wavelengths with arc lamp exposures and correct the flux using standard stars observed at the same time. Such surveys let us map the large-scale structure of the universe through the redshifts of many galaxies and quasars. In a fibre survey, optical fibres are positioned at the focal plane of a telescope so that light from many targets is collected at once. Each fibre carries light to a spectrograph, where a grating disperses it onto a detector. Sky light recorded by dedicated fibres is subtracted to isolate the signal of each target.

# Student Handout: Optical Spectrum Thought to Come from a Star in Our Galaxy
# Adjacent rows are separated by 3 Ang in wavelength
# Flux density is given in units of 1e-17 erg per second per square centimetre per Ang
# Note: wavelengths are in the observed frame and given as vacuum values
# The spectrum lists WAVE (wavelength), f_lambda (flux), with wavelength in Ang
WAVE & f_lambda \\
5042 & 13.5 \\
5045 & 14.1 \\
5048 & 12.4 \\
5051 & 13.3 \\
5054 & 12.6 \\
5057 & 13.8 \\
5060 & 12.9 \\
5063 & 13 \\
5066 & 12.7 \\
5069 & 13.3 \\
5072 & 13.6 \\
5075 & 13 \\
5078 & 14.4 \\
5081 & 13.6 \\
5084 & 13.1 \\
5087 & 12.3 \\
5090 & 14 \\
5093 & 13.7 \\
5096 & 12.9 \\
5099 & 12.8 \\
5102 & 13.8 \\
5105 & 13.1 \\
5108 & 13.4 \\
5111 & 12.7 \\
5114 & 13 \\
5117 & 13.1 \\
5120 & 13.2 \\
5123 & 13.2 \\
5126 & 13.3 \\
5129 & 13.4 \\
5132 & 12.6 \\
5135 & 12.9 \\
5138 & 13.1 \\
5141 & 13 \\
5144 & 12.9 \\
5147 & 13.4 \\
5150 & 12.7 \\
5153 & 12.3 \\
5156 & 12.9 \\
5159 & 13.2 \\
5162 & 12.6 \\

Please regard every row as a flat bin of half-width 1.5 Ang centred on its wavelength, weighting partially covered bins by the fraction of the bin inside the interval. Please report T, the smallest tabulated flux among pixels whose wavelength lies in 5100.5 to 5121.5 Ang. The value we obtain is 12.7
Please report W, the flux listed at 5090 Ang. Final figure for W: 14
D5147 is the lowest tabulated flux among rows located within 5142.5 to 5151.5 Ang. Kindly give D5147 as 12.7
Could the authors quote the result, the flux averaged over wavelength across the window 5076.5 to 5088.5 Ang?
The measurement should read 13.3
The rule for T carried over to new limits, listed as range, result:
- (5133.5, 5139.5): 12.9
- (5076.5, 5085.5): 13.1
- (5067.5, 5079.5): 13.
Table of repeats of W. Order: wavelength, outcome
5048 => 12.4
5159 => 13.2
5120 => 13.2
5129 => 13.4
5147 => 13.4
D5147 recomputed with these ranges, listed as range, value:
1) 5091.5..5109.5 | 12.8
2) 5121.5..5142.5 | 12.6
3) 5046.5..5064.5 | 12.4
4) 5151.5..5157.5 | 12.3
